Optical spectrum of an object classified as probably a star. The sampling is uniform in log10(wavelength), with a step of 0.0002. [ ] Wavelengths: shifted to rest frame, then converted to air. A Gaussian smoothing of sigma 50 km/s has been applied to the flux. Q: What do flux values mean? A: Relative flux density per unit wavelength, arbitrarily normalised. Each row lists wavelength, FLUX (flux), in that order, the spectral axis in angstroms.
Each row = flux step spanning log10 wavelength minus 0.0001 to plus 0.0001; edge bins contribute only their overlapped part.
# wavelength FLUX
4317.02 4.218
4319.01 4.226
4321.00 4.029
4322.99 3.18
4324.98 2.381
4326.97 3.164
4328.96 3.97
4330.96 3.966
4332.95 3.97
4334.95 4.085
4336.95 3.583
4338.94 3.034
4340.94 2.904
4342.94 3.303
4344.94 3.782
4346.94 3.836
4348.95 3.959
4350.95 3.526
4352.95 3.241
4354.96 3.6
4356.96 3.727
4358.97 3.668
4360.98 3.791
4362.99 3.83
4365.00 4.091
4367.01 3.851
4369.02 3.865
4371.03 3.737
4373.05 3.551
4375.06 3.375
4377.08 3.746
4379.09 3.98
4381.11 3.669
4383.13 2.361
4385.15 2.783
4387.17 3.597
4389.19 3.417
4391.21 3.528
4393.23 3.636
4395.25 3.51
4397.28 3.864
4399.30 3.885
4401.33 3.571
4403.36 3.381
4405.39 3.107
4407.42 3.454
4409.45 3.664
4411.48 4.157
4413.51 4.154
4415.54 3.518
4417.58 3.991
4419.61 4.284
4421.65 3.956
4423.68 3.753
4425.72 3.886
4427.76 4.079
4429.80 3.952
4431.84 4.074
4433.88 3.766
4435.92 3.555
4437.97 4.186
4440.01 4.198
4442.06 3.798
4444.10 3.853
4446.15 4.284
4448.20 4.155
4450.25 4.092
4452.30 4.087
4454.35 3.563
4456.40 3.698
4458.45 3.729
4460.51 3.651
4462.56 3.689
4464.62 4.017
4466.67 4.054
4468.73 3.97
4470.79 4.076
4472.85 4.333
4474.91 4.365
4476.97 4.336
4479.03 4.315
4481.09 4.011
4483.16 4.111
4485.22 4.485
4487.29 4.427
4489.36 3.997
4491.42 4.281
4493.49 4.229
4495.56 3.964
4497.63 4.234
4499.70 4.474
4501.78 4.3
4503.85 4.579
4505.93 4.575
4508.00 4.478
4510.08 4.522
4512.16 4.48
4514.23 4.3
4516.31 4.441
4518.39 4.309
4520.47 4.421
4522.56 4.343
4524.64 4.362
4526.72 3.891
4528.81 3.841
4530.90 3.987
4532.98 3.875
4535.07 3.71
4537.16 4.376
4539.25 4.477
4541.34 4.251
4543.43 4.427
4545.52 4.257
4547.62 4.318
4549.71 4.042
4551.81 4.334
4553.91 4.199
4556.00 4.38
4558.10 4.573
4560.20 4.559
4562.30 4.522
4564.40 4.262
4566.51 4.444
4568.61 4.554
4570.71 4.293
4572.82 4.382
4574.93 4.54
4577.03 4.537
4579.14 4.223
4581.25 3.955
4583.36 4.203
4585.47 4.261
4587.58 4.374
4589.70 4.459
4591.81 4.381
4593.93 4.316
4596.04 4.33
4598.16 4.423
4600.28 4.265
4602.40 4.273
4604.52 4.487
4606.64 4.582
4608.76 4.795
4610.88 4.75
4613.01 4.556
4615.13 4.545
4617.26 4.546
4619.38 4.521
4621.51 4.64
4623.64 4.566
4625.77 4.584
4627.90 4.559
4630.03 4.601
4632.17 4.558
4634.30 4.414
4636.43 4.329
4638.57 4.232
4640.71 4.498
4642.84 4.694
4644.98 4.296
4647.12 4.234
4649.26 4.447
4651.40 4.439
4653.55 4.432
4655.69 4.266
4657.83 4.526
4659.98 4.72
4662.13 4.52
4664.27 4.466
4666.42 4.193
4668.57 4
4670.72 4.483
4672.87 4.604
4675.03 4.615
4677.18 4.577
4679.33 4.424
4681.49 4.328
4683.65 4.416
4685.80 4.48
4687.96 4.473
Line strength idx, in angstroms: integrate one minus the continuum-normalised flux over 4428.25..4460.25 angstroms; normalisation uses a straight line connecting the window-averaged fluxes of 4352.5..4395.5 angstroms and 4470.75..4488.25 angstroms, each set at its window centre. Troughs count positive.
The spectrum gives 0.9 angstroms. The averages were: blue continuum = 3.58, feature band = 3.93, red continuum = 4.28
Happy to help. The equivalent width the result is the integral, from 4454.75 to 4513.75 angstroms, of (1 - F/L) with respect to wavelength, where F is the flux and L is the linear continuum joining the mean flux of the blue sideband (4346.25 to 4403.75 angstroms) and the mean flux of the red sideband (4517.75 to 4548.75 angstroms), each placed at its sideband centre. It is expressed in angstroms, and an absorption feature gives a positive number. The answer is -2.6 angstroms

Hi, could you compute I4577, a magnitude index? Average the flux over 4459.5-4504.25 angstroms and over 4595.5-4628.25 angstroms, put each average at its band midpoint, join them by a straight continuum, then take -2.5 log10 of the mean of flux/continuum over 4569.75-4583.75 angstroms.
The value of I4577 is 0.031 mag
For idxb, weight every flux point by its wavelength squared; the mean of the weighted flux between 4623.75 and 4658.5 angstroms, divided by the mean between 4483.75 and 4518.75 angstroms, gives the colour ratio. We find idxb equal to 1.1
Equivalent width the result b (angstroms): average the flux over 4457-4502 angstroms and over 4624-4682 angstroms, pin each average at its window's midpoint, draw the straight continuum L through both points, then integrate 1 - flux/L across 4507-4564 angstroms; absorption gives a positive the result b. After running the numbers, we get -0.67 angstroms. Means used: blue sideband 4.13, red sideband 4.45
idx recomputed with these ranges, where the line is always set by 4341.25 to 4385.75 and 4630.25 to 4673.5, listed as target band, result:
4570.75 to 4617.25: -1.71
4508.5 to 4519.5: -1.06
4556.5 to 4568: -0.85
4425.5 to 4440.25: -0.61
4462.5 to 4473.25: -0.38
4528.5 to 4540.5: 0.07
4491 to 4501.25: -0.67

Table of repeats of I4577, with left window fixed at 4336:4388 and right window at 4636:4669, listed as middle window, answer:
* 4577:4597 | -0.021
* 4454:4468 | 0.016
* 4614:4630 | -0.063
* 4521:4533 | -0.012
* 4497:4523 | -0.113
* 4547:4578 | -0.066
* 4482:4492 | -0.090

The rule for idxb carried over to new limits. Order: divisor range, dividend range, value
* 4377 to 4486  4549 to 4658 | 1.24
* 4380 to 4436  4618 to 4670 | 1.35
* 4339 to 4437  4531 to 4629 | 1.31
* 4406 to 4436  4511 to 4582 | 1.17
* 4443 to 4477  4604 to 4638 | 1.23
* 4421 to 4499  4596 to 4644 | 1.20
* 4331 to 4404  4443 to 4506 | 1.20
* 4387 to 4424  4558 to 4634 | 1.31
